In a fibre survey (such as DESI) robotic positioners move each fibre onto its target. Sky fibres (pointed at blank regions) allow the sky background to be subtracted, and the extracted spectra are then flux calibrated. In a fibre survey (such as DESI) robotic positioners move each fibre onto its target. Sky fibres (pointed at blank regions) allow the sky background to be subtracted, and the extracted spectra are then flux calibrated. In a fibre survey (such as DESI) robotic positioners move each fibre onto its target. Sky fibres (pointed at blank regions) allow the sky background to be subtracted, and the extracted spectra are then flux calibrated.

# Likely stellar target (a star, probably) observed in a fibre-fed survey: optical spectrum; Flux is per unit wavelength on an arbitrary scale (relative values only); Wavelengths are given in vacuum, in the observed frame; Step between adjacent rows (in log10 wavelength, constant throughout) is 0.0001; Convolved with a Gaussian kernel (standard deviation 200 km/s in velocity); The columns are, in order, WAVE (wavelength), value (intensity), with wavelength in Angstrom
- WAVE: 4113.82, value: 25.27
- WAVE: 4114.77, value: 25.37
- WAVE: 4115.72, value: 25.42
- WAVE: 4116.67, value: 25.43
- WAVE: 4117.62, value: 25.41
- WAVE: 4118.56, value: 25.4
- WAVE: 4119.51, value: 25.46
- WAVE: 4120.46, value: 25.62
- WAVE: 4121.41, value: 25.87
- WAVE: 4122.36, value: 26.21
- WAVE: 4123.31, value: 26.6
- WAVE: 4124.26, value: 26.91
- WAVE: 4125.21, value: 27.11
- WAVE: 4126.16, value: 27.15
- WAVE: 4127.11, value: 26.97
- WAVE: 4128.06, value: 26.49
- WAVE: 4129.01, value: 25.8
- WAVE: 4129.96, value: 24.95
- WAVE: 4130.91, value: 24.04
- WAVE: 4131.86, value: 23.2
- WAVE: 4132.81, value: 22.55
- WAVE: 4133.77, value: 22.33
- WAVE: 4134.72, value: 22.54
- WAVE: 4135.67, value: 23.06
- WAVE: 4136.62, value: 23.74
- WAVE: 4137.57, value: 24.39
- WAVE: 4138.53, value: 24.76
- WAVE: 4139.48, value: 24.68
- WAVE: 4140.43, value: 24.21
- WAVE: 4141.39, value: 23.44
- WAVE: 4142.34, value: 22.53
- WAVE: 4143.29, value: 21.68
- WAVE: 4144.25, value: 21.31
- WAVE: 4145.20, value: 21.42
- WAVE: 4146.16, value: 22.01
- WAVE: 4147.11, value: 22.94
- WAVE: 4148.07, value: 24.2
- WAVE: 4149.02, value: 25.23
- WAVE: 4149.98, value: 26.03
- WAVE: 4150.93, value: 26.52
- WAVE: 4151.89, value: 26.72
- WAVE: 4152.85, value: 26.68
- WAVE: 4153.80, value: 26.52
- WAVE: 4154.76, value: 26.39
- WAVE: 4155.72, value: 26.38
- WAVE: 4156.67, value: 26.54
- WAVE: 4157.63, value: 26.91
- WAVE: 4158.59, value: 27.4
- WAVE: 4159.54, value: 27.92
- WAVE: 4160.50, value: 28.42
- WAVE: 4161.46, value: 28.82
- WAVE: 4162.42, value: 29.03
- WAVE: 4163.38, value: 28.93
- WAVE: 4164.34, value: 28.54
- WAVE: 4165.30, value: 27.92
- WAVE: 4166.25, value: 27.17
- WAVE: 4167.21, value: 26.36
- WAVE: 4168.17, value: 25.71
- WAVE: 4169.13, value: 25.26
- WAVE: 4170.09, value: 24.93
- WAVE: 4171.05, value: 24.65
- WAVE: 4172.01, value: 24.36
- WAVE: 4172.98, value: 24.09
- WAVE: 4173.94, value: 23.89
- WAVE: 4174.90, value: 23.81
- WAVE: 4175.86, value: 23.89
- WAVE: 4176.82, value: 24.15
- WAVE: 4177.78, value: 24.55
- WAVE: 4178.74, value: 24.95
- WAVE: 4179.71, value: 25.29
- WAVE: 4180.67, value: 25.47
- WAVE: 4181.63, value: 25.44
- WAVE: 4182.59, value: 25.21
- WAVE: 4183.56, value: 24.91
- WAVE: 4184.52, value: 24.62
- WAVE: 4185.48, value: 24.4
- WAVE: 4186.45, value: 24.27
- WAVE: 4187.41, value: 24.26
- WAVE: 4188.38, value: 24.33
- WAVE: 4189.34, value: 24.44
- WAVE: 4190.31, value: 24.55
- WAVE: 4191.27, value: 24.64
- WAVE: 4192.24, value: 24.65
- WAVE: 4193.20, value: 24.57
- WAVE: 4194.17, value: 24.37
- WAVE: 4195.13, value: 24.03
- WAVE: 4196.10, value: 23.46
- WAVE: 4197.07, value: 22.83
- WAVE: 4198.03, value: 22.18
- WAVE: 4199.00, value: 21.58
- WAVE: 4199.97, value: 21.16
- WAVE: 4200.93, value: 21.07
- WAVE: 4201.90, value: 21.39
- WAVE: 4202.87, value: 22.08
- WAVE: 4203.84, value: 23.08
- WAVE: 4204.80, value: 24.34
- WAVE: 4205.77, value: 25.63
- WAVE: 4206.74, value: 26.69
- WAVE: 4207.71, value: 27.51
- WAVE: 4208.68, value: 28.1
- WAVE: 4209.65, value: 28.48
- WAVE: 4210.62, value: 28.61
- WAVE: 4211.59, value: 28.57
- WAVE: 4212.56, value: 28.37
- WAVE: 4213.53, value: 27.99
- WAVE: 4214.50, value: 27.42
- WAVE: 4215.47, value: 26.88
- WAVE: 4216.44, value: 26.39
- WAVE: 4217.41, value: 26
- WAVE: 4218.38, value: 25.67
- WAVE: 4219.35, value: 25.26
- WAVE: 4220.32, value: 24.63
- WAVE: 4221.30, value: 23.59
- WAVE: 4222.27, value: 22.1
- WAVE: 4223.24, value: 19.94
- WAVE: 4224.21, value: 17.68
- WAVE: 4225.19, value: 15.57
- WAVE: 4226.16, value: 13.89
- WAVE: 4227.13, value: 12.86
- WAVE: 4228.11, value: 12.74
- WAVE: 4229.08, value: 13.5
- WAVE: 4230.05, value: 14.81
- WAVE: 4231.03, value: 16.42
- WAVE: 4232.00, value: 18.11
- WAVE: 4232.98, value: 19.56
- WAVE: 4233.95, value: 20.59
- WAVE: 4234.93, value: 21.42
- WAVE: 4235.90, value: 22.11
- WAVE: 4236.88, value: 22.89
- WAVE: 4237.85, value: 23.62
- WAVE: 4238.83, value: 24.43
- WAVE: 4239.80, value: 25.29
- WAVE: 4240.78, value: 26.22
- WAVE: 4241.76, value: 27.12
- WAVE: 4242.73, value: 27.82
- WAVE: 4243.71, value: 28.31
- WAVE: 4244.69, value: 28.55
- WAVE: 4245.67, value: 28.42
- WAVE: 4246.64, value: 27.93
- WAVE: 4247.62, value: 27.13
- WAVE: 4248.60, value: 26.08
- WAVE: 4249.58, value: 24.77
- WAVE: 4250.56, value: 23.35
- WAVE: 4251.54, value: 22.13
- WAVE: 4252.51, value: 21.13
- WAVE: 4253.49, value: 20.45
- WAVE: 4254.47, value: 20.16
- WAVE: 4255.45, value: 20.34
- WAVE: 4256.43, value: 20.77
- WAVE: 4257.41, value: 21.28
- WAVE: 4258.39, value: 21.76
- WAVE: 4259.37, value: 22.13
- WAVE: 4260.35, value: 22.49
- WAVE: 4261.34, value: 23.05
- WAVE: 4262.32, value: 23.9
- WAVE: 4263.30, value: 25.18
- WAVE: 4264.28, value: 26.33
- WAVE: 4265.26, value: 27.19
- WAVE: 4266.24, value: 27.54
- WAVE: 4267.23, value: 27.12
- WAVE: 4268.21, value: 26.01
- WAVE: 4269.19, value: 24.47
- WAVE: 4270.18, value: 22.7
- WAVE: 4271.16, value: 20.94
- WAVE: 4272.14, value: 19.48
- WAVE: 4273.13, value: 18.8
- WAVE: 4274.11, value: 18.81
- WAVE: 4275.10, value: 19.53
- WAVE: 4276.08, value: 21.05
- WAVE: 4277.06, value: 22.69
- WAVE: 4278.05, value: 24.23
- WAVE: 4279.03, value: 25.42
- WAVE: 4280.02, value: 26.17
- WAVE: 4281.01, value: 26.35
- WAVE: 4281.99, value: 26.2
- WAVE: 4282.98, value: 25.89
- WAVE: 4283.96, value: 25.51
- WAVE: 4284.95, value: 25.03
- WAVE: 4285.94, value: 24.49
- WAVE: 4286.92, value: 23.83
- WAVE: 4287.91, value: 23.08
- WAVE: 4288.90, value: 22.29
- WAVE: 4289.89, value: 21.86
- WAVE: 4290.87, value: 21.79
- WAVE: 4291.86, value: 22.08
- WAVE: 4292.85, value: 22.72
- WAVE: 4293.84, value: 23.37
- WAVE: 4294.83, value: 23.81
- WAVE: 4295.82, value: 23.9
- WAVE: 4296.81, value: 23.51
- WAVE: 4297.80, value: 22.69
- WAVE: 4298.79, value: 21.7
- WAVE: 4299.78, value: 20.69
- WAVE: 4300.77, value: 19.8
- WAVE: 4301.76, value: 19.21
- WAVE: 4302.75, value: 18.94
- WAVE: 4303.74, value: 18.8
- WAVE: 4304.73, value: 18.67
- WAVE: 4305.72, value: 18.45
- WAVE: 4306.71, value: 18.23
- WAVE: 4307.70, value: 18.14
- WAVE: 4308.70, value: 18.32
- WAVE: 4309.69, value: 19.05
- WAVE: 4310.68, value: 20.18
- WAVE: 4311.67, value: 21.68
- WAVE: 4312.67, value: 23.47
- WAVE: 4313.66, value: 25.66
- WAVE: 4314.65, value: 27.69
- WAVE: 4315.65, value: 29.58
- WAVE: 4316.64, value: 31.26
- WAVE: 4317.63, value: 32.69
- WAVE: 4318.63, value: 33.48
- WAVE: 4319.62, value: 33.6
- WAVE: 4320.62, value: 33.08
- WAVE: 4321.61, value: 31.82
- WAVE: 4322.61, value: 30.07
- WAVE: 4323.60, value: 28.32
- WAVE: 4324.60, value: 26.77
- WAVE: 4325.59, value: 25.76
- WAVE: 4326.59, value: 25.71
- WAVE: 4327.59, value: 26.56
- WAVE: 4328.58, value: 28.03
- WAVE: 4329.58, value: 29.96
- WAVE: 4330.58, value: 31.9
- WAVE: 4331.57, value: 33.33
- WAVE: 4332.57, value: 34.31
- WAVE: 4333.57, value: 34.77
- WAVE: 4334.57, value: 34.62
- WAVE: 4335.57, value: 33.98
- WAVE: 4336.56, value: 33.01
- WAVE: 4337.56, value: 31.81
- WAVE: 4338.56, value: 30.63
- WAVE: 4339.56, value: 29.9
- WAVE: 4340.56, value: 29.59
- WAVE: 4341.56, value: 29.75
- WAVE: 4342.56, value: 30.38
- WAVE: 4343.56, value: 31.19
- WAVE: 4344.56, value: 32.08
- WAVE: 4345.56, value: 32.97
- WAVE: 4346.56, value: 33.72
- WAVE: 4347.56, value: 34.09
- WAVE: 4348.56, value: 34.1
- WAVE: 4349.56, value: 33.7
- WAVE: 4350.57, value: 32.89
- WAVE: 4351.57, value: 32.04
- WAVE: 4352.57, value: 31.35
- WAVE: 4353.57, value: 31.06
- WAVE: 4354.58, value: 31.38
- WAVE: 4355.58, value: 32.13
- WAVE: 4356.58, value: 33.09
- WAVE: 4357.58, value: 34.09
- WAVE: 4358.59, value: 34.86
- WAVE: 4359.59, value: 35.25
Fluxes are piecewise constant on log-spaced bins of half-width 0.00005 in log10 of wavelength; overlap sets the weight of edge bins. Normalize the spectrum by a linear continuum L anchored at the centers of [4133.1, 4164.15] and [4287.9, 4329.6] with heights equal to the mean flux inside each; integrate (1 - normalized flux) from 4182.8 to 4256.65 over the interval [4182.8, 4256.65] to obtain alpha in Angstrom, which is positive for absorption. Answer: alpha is 4.1 Angstrom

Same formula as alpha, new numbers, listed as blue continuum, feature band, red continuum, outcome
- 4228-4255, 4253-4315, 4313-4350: 9.5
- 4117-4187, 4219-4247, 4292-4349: 5.0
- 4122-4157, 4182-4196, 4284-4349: 0.4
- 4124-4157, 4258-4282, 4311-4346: 4.2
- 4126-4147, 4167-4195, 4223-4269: -1.8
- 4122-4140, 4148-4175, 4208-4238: -2.8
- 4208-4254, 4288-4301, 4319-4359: 2.7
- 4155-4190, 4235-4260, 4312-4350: 3.6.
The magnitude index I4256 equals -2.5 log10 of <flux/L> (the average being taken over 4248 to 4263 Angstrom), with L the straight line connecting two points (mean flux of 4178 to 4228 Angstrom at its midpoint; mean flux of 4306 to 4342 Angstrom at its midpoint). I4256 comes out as 0.16 mag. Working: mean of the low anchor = 23.9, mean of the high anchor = 28.5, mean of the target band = 22.3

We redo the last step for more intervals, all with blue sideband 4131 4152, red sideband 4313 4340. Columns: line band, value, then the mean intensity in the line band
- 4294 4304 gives 0.350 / 21.4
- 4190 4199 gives 0.079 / 23.8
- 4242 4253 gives 0.065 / 26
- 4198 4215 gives 0.032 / 25.3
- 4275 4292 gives 0.210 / 23.9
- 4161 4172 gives -0.102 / 26.9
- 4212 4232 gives 0.254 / 21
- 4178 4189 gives 0.015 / 24.8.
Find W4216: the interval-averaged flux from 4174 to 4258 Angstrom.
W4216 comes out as 23.5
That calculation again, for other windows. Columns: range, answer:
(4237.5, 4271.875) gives 24.4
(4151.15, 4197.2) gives 25.6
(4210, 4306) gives 22.9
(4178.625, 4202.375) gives 23.9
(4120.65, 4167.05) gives 25.5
